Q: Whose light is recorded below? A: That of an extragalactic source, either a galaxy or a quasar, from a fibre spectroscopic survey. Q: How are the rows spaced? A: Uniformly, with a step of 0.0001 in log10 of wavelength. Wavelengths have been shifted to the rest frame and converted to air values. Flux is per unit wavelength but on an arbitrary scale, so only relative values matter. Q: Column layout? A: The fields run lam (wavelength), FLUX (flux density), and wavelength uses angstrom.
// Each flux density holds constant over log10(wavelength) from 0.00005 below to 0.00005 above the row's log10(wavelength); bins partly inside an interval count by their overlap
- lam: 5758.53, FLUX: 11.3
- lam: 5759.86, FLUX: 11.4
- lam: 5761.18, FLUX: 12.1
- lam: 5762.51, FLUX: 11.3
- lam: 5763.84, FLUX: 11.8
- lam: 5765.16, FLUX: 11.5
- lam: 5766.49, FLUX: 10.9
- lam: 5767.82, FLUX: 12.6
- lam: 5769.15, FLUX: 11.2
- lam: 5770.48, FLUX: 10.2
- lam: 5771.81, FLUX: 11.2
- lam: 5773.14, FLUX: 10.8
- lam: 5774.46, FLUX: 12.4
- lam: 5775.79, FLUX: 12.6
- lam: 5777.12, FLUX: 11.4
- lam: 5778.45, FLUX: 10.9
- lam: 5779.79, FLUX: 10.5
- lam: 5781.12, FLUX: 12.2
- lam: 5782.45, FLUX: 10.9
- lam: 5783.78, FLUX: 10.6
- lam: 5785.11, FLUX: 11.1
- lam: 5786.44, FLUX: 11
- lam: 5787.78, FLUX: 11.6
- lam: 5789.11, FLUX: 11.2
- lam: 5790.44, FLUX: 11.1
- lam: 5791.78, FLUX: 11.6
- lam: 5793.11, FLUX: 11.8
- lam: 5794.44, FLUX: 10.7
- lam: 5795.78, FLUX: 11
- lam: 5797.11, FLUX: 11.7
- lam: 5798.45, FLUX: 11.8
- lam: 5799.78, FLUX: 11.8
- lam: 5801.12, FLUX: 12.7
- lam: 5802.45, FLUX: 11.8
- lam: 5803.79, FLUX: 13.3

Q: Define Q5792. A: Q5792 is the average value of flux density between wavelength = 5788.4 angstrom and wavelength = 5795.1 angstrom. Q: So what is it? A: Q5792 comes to 11.3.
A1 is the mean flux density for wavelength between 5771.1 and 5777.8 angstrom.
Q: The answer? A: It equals 11.7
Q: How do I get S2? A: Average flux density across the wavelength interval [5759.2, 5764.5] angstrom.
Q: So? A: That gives 11.7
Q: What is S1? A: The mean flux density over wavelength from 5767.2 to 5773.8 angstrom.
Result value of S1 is 11.2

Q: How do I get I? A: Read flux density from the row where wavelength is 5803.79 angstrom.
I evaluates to 13.3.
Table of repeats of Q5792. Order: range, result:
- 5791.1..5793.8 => 11.7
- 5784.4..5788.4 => 11.2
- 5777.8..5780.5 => 10.7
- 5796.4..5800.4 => 11.8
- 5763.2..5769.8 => 11.6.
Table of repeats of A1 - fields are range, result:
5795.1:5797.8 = 11.3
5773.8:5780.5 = 11.6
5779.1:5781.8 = 11.3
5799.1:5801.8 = 12.3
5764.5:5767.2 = 11.2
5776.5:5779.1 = 11.1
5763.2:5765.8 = 11.7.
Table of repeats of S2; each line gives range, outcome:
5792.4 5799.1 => 11.4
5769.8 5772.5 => 10.7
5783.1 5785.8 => 10.9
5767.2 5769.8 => 11.9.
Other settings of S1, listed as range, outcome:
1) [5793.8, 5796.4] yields 10.8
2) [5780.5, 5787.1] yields 11.2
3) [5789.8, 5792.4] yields 11.3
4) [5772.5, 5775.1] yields 11.6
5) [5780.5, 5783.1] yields 11.5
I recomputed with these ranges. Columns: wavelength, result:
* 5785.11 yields 11.1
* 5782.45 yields 10.9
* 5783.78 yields 10.6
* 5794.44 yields 10.7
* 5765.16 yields 11.5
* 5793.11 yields 11.8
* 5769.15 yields 11.2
